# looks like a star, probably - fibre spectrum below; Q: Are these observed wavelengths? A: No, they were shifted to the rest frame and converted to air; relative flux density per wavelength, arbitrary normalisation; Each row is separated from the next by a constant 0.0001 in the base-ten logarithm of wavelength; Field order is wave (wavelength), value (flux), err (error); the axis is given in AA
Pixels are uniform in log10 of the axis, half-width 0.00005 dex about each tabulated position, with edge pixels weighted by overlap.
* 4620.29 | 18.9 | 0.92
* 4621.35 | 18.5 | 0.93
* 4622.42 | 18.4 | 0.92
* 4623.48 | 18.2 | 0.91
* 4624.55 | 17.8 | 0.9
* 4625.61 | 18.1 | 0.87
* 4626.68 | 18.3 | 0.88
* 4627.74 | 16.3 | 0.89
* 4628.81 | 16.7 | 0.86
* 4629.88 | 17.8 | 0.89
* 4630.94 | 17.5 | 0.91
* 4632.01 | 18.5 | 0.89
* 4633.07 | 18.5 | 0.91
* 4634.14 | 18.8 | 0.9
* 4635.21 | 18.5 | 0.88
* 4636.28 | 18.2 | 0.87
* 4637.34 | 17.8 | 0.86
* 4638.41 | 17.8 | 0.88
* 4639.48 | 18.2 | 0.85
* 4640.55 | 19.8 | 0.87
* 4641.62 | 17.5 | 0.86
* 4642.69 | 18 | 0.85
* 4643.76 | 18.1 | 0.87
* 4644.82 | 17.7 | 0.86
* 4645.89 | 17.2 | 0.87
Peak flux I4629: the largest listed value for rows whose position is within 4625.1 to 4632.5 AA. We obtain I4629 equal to 18.5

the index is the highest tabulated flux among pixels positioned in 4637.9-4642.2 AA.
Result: 19.8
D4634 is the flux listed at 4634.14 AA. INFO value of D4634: 18.8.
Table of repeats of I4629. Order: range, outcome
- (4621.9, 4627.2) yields 18.4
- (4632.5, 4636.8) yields 18.8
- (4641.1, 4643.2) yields 18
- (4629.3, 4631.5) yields 17.8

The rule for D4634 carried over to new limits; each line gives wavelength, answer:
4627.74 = 16.3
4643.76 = 18.1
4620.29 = 18.9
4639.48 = 18.2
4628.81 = 16.7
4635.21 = 18.5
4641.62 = 17.5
